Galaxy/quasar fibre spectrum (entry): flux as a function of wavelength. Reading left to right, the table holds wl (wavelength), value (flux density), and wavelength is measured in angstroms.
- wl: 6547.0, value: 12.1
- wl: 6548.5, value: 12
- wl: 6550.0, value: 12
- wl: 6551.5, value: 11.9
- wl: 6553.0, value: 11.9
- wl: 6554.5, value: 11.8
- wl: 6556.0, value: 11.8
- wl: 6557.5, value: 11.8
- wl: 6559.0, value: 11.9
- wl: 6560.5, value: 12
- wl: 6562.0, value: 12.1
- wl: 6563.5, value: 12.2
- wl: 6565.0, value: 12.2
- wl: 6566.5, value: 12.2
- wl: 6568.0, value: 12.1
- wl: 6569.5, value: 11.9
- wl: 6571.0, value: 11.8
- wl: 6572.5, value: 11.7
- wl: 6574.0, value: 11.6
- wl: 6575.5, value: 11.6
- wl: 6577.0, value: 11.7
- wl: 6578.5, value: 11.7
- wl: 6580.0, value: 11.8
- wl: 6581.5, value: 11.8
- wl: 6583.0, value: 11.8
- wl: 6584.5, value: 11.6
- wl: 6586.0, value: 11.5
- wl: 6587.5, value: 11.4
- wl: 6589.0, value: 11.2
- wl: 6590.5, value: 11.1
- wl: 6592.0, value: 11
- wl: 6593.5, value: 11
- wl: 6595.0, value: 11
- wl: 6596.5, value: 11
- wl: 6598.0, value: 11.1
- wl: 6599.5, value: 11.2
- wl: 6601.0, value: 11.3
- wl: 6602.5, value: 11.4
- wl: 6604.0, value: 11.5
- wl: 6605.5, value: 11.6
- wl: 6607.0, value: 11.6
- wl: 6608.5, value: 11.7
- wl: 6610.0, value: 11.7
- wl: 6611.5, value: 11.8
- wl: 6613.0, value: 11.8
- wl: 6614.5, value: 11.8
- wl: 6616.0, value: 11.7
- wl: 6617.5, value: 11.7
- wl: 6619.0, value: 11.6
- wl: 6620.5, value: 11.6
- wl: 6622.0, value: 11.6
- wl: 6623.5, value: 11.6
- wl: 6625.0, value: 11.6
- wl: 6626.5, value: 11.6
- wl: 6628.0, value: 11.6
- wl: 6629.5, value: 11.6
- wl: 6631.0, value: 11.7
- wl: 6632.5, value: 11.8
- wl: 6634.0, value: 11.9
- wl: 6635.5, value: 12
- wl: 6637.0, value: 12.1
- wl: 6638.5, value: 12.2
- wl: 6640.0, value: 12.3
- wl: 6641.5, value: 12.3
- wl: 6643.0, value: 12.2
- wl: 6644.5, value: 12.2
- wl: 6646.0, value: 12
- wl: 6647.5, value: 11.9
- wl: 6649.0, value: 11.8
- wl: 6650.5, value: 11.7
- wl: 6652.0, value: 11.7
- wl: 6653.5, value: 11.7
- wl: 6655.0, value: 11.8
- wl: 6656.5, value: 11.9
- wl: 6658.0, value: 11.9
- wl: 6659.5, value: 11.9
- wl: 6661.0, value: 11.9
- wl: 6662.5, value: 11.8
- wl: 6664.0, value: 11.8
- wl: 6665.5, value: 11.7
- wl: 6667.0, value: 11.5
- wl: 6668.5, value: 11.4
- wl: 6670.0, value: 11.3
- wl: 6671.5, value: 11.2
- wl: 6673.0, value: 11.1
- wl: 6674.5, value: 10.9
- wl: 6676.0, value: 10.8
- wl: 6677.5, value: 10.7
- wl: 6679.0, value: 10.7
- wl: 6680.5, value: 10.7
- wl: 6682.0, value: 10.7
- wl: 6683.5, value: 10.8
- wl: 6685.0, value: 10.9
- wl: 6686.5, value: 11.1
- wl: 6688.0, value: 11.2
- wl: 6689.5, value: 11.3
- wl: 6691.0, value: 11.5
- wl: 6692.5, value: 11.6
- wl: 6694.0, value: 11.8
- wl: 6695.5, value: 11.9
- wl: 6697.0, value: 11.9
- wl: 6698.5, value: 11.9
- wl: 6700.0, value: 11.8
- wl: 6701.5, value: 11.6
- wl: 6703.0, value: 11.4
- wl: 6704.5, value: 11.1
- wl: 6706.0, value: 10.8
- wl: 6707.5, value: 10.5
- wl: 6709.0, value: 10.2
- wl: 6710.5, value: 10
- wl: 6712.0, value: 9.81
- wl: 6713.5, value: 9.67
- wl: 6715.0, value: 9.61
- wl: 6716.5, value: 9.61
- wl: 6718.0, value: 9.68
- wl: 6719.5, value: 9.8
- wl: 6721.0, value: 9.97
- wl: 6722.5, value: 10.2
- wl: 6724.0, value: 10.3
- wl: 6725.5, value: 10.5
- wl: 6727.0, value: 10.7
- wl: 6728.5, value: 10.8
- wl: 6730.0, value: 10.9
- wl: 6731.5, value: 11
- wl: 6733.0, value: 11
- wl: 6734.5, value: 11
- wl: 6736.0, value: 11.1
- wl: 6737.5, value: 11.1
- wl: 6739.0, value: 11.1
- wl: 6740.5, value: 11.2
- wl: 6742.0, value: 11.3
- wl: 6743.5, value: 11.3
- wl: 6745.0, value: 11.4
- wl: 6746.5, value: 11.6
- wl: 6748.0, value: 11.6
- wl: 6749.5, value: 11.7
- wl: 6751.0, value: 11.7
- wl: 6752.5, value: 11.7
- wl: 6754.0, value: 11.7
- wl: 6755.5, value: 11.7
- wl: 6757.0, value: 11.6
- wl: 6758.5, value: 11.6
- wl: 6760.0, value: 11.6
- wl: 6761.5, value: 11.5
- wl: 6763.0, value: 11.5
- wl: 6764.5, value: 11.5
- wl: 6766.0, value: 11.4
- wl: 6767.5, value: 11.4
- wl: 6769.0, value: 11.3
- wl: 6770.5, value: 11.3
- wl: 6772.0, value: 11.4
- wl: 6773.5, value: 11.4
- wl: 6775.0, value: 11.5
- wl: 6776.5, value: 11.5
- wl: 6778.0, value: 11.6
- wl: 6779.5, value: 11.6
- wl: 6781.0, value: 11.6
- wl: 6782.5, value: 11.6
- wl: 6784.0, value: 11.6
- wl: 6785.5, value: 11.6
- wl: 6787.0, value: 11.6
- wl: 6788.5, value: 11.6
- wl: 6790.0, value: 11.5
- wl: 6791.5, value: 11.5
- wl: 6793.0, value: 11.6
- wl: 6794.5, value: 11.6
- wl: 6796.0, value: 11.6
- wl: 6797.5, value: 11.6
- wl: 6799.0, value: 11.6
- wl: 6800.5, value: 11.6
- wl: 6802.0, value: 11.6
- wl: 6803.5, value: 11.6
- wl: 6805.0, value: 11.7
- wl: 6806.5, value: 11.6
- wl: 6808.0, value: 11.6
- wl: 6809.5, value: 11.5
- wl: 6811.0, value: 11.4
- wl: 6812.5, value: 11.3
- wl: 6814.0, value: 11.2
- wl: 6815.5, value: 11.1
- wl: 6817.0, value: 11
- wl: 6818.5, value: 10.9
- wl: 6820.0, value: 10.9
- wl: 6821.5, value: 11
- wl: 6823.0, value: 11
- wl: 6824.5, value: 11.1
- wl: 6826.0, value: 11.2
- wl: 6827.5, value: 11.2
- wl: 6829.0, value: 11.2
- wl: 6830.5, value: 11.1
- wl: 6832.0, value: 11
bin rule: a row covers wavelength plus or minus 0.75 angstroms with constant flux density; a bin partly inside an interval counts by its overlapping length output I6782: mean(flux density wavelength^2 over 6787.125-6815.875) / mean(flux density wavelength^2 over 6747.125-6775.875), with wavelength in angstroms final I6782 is 1.01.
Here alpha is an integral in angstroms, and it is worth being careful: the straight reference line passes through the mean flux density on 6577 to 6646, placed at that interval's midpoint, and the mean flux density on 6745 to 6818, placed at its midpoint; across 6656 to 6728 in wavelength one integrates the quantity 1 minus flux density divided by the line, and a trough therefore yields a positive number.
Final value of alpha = 3.8 angstroms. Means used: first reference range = 11.6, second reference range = 11.5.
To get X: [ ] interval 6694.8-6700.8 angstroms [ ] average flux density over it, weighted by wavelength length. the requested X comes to 11.9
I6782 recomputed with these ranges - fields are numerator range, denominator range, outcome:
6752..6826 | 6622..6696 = 1.03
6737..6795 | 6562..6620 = 1.05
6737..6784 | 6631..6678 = 1.01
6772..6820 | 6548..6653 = 1.04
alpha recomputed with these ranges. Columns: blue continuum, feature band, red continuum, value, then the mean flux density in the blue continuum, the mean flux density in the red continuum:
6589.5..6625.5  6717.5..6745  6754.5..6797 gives 1.8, 11.5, 11.5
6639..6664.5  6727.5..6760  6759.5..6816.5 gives 0.8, 11.9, 11.5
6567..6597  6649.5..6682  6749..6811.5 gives 0.3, 11.5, 11.6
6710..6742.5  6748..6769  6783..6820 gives -1.3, 10.5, 11.5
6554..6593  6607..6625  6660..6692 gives -0.3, 11.7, 11.2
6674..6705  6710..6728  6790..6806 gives 2.1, 11.3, 11.6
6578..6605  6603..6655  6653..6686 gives -2.1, 11.4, 11.3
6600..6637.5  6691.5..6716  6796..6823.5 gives 1.2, 11.7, 11.4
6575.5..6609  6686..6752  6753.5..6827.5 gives 2.8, 11.4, 11.4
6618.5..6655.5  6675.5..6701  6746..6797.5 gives 1.0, 11.8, 11.6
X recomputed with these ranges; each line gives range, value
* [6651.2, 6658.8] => 11.8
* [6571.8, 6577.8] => 11.6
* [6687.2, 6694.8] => 11.5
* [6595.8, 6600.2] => 11.1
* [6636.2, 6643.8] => 12.2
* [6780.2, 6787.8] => 11.6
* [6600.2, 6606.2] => 11.4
